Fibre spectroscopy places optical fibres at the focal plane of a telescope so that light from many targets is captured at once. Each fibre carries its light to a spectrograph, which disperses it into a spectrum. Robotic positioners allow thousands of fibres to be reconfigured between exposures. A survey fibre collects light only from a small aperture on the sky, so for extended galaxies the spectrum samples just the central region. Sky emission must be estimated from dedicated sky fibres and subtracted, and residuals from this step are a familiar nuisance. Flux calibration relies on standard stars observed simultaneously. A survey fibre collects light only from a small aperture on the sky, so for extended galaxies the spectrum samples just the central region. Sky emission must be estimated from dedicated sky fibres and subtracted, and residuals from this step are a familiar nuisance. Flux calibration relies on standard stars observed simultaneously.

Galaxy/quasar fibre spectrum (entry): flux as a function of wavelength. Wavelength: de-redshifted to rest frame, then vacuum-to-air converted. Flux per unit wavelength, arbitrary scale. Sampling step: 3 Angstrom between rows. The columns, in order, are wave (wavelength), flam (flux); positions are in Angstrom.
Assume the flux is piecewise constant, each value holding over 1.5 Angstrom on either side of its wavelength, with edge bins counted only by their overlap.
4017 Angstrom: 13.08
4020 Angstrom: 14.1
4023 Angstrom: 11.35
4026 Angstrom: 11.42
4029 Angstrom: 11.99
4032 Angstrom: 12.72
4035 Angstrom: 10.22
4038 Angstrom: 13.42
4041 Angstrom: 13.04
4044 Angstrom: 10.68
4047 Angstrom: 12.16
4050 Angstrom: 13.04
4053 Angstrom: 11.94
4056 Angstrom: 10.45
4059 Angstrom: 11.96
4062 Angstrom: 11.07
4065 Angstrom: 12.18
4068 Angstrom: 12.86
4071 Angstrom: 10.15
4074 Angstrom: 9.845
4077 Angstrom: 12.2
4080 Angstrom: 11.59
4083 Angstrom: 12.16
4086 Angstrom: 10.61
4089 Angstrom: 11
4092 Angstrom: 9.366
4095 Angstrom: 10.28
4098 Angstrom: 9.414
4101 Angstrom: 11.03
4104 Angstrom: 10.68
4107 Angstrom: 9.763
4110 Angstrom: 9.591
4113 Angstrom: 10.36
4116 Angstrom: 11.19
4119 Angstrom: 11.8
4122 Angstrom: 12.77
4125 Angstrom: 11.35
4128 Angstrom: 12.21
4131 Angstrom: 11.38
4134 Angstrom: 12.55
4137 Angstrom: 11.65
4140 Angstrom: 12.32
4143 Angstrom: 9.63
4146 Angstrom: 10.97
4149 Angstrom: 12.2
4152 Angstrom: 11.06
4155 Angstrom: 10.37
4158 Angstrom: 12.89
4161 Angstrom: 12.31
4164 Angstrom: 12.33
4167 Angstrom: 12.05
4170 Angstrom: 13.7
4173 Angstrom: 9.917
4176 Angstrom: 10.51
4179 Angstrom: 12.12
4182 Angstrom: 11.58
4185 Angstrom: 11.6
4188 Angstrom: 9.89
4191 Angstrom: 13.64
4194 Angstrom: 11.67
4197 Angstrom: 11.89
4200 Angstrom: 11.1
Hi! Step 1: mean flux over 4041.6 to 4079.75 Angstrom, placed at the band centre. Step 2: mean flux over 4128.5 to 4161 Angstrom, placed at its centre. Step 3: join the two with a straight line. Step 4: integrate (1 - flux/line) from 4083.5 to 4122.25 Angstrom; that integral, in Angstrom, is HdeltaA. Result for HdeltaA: 3.3 Angstrom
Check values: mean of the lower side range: 11.6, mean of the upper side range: 11.6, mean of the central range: 10.6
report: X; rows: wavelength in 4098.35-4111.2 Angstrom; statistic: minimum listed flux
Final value 9.591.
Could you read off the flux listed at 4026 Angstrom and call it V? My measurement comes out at 11.42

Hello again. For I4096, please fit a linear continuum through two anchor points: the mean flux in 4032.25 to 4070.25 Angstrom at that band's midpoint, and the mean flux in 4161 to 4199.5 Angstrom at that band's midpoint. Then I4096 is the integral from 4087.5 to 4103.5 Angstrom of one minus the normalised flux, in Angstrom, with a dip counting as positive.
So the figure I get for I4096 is 2.2 Angstrom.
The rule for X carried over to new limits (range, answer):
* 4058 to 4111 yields 9.366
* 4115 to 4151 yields 9.63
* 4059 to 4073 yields 10.15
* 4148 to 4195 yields 9.89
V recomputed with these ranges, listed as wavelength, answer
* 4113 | 10.36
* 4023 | 11.35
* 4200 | 11.1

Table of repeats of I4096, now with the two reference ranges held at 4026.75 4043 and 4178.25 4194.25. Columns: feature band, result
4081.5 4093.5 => 1.2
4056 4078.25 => 1.3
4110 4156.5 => 2.0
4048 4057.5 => 0.2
